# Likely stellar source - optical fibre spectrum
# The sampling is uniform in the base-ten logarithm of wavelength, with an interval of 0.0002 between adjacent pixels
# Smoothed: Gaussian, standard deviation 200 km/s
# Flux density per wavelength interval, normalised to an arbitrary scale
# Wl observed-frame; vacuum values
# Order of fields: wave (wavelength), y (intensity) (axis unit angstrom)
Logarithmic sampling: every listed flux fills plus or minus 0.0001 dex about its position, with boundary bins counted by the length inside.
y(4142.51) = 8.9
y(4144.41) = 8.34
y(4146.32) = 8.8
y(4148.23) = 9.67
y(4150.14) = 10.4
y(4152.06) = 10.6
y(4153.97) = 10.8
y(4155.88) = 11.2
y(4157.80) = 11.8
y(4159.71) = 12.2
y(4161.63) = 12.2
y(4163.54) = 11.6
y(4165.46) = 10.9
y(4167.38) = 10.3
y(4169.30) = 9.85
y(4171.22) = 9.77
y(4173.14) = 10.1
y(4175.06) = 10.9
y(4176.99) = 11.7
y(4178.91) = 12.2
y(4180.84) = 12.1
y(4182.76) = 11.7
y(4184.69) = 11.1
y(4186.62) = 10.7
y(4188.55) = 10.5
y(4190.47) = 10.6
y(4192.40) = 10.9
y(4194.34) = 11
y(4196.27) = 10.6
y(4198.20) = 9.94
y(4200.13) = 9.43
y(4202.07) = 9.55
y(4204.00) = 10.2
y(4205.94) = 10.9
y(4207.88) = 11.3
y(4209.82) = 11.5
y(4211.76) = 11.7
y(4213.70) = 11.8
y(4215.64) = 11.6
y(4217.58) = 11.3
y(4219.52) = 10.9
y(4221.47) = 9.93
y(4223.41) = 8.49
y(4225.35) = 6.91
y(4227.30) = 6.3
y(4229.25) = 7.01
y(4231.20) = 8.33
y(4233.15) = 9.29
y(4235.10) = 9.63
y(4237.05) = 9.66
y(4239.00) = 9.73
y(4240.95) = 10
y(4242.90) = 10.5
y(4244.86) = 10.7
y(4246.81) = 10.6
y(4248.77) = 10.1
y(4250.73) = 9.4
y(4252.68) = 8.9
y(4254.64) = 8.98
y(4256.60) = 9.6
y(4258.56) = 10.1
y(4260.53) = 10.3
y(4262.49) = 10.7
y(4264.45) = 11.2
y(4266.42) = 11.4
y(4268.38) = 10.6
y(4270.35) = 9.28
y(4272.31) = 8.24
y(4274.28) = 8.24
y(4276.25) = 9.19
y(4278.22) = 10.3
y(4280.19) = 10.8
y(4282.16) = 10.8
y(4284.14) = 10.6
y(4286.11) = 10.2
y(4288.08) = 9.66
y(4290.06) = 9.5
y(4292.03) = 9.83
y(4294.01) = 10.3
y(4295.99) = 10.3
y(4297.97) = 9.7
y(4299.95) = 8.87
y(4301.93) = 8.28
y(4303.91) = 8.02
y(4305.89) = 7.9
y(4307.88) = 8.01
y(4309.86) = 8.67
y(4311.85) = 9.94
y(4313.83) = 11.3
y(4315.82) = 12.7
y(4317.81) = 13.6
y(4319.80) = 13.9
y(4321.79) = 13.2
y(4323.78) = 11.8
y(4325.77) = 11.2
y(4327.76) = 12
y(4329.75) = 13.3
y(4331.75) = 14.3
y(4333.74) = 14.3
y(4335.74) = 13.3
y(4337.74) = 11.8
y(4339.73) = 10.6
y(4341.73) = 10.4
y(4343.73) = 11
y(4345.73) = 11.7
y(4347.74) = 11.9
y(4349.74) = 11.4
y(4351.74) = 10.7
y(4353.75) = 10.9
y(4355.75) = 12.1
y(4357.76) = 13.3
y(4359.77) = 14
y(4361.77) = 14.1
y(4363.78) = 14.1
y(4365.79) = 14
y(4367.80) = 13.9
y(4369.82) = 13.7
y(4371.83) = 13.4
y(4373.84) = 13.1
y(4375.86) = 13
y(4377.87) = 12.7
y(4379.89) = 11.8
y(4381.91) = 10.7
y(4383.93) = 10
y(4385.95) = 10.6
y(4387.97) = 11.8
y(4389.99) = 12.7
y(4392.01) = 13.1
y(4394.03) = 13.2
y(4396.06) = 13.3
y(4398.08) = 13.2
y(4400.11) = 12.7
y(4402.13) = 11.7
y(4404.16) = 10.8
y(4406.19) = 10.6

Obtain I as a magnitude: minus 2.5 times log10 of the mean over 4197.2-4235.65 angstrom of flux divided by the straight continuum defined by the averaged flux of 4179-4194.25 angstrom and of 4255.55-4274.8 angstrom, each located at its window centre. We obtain 0.097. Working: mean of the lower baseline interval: 11.1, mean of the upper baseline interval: 10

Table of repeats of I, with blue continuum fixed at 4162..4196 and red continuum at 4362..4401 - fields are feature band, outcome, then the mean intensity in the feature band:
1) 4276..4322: 0.176 mag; 10.2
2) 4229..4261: 0.196 mag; 9.62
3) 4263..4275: 0.184 mag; 9.9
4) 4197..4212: 0.067 mag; 10.5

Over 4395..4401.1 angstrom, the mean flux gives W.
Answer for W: 13.1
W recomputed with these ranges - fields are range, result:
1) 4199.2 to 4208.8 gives 10.3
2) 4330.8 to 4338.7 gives 13.4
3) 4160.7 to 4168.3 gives 11.3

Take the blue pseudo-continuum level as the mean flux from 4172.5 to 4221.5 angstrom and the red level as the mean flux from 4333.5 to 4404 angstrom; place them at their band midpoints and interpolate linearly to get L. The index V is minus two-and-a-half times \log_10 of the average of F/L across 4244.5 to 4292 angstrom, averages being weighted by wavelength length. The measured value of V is 0.16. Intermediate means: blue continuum 11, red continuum 12.4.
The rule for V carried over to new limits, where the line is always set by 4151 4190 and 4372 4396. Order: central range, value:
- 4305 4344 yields 0.02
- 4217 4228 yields 0.26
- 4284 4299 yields 0.17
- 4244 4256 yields 0.18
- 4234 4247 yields 0.14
